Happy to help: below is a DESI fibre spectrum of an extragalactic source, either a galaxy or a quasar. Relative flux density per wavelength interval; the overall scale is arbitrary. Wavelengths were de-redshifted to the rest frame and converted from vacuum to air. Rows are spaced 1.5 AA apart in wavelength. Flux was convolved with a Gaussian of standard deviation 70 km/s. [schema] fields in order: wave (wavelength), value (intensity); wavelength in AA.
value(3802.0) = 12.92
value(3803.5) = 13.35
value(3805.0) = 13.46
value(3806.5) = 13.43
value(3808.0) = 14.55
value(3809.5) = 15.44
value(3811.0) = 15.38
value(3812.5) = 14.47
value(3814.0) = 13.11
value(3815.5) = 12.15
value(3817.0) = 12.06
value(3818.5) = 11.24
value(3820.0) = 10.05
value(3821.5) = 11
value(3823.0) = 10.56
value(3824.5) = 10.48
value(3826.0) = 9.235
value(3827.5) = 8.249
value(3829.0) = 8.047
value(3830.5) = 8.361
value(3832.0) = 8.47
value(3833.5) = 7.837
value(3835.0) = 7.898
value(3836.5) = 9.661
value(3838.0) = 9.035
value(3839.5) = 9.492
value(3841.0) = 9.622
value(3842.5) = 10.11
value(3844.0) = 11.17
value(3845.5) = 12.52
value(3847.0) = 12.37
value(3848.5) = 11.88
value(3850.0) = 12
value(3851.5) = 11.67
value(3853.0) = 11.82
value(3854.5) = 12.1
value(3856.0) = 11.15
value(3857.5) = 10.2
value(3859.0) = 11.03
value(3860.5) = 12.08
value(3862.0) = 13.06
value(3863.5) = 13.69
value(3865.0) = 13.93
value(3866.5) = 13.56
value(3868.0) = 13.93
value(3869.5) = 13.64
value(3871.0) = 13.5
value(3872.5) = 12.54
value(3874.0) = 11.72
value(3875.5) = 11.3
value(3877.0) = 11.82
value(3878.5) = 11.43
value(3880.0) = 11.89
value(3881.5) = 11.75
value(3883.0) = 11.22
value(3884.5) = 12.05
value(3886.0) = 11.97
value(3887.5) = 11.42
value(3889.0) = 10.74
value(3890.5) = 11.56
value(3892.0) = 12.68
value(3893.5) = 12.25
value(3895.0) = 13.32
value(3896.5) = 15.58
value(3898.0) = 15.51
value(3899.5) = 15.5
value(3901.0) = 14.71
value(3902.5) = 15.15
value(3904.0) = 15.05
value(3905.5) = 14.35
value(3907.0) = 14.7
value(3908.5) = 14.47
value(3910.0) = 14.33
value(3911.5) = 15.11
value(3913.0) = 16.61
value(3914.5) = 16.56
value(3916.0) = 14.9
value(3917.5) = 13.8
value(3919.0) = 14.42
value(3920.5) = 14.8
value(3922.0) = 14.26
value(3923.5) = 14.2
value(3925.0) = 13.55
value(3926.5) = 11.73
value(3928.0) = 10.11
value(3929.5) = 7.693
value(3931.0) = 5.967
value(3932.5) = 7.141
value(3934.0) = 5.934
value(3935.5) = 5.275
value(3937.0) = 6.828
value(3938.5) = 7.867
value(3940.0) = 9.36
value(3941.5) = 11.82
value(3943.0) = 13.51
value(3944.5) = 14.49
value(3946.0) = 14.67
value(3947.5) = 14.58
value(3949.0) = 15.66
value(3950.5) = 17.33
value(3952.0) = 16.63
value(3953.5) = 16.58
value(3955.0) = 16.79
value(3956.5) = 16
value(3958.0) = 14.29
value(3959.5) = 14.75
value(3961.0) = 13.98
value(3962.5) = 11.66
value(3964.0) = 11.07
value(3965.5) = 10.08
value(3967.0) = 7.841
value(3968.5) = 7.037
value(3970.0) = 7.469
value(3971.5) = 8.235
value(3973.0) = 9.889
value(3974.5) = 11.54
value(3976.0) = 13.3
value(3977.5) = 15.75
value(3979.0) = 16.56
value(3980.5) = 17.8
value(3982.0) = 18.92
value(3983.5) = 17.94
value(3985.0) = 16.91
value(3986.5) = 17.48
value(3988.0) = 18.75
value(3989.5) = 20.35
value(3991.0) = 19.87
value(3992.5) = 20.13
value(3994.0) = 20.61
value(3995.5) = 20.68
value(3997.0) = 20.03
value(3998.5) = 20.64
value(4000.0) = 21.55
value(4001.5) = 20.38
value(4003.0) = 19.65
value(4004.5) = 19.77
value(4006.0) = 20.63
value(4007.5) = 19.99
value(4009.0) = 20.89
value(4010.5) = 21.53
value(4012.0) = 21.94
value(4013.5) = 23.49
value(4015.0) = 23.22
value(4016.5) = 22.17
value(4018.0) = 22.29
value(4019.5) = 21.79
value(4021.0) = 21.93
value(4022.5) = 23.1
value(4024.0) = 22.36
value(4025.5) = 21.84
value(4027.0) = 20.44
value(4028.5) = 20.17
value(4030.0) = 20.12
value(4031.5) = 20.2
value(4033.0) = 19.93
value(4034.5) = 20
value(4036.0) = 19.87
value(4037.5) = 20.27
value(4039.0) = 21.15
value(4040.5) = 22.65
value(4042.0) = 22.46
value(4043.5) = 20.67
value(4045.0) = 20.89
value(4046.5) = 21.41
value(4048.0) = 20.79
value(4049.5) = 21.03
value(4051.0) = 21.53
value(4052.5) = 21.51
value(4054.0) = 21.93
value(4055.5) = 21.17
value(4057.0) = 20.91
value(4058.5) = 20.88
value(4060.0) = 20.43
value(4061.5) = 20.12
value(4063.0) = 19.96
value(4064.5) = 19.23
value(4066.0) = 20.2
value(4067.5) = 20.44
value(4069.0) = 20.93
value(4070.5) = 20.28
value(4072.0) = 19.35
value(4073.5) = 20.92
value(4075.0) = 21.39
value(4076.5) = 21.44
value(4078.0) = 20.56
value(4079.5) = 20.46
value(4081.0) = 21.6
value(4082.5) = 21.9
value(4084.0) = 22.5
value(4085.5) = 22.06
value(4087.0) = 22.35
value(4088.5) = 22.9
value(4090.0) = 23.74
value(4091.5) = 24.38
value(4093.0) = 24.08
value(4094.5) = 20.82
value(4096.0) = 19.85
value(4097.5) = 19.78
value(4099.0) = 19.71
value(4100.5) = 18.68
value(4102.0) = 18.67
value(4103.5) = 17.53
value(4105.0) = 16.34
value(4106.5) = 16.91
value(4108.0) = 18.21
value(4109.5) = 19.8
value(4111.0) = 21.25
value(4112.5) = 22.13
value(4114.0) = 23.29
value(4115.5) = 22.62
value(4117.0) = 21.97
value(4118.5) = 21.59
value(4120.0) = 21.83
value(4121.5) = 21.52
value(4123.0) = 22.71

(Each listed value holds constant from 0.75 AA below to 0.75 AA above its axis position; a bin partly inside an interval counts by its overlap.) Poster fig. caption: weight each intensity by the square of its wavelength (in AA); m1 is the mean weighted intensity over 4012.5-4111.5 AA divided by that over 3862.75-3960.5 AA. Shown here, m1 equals 1.74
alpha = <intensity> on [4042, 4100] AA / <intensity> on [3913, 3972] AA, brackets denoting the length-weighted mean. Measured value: 1.75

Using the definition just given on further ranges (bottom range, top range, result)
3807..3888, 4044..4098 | 1.84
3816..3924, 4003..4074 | 1.72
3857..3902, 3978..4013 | 1.55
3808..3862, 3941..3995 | 1.34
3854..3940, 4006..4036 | 1.73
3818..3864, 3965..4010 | 1.60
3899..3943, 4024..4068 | 1.69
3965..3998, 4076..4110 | 1.34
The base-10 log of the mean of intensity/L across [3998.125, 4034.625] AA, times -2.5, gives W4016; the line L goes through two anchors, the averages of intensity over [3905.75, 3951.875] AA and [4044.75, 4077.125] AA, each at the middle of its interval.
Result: -0.18 mag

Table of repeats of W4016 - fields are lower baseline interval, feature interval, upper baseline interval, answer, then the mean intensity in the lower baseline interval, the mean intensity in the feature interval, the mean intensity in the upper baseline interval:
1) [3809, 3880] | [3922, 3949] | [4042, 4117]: 0.39 mag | 11.4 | 10.5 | 20.8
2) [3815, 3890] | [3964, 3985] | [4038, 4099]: 0.32 mag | 11.2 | 12.6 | 21.2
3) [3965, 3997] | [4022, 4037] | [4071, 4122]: -0.18 mag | 15.3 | 20.8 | 20.9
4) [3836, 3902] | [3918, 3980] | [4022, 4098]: 0.31 mag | 12.2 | 12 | 21.2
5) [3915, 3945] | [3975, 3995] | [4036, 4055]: -0.13 mag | 10.9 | 18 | 21.3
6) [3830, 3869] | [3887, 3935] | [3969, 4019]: 0.09 mag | 11.1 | 13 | 18.5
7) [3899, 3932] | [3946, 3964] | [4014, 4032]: 0.10 mag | 13.7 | 15.1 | 21.7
